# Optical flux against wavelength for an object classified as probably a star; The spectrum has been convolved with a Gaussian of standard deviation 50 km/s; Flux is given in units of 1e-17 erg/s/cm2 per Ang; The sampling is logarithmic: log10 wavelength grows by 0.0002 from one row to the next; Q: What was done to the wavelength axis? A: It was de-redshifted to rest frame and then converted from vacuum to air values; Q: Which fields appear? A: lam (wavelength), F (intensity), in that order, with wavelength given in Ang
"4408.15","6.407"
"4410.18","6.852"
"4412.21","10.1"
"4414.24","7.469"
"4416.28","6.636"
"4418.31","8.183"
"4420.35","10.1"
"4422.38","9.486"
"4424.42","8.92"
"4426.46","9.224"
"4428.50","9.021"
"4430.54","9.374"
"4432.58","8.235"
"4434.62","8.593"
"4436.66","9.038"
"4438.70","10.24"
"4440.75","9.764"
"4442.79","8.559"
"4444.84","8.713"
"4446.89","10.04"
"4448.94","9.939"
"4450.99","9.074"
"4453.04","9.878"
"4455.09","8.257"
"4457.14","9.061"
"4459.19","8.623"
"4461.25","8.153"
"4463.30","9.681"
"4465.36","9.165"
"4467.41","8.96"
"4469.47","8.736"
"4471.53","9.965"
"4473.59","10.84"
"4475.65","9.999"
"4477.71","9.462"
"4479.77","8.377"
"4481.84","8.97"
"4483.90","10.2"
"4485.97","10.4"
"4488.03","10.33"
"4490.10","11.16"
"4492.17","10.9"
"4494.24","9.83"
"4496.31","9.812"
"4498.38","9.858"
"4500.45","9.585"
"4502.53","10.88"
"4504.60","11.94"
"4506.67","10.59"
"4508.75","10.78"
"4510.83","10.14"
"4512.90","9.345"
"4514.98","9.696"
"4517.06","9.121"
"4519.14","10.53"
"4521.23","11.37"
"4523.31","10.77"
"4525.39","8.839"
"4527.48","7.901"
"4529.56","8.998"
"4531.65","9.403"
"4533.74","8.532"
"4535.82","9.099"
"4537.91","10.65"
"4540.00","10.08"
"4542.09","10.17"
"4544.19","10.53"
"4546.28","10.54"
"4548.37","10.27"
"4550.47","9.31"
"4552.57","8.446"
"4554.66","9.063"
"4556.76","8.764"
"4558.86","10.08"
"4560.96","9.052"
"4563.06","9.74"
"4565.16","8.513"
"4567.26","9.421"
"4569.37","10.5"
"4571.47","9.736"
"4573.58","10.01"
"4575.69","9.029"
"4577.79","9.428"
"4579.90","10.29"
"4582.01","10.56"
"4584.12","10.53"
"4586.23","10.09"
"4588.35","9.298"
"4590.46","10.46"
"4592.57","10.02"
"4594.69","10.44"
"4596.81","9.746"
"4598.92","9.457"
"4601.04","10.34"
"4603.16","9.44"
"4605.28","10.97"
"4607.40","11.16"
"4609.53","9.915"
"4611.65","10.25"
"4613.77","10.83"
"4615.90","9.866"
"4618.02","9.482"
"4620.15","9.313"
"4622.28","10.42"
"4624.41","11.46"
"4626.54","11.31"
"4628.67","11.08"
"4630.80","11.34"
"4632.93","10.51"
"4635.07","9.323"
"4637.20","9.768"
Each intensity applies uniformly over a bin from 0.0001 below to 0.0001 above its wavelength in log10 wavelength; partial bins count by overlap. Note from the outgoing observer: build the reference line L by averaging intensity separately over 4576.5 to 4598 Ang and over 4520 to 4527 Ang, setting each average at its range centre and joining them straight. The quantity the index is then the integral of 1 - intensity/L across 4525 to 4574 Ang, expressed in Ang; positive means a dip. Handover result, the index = 2.99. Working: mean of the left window 10.1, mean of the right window 10.1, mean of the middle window 9.49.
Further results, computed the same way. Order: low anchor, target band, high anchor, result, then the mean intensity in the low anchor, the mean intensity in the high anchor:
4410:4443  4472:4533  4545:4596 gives -4.37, 8.87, 9.74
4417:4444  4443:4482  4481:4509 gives 1.93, 9.1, 10.4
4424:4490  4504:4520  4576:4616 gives -0.93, 9.34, 10.1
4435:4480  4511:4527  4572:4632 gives -0.32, 9.3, 10.2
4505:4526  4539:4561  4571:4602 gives 0.86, 10.2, 9.97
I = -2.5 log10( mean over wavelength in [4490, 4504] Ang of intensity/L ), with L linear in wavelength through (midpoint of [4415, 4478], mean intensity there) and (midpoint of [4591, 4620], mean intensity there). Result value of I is -0.09 mag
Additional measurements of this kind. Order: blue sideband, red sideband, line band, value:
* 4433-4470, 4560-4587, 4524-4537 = 0.079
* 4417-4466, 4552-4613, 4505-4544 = -0.032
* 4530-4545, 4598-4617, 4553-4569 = 0.074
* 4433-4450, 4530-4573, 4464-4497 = -0.045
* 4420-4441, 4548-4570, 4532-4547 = -0.067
